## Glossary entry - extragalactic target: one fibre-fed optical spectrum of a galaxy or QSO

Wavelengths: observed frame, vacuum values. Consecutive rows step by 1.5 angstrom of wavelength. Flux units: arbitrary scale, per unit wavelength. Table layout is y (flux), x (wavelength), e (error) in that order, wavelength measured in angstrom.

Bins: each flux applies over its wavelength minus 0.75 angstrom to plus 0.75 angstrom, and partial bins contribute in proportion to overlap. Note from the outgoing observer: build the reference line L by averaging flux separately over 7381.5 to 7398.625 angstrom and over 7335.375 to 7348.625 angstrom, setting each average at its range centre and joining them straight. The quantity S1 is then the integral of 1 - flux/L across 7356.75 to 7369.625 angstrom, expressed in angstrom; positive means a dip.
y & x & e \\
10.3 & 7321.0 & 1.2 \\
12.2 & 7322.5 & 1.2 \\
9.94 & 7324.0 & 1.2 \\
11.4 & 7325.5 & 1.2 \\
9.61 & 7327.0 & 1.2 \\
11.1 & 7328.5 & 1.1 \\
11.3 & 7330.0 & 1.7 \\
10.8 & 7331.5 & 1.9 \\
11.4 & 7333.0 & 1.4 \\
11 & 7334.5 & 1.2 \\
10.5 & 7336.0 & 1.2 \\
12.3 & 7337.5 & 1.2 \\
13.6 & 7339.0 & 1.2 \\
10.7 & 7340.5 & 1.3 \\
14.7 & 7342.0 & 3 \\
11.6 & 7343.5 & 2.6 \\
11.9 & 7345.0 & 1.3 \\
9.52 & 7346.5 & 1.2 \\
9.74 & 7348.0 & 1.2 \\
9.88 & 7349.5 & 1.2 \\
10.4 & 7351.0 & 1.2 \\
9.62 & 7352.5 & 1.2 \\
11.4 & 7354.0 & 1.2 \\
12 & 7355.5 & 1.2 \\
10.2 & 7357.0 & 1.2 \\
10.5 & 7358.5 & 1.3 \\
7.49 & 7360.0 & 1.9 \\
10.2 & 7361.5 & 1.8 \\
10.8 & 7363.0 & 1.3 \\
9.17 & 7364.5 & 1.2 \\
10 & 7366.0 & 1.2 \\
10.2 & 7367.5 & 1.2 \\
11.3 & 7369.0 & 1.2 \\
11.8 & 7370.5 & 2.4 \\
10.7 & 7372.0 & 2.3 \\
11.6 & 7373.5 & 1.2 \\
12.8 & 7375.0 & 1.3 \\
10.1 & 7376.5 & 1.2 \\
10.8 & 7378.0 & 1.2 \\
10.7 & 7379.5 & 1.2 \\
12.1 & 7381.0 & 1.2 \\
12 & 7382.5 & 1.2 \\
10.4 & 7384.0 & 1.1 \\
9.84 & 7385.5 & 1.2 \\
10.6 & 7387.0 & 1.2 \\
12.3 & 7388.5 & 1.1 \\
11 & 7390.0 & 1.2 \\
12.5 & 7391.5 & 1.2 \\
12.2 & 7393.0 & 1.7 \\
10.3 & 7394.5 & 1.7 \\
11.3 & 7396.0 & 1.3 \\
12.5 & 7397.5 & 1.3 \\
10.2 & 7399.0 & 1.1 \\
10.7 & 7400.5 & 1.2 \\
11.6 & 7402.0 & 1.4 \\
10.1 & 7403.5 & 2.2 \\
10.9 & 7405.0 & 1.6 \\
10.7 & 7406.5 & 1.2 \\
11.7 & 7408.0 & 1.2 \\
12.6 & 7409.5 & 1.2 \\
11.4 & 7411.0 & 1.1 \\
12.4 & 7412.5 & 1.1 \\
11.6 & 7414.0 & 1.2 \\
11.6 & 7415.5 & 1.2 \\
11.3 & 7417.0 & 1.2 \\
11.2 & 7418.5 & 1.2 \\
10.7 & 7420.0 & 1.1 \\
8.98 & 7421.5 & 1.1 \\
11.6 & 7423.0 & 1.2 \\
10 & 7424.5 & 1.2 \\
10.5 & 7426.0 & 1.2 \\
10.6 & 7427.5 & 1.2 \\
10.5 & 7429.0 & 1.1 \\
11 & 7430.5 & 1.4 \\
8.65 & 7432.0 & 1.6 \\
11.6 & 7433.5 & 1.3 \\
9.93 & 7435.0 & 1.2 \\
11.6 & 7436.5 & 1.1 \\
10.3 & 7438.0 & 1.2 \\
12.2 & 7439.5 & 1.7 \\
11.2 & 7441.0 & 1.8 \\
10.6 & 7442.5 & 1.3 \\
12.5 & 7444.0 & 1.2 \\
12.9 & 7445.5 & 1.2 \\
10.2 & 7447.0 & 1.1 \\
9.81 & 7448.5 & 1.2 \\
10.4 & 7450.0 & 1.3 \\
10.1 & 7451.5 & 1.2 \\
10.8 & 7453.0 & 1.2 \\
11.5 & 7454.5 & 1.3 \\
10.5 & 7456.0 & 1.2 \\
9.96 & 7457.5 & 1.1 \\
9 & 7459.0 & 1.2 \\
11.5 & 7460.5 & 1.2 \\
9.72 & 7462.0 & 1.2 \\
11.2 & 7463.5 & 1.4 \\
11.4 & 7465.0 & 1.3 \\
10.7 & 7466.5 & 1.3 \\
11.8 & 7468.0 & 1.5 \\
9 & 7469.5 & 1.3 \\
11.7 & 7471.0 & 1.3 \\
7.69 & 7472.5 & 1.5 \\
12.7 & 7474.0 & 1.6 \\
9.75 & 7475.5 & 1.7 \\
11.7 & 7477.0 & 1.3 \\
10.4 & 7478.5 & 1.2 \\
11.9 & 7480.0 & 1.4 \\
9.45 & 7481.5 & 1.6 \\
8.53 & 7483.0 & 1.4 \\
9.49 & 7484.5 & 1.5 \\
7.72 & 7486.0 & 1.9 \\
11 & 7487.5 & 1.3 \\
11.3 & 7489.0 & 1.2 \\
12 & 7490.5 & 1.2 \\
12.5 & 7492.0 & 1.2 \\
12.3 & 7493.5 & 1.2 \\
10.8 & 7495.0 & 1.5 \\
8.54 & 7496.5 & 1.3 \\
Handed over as 1.7 angstrom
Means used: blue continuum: 11.6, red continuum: 11.3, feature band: 9.96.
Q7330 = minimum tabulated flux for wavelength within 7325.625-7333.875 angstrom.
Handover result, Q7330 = 9.61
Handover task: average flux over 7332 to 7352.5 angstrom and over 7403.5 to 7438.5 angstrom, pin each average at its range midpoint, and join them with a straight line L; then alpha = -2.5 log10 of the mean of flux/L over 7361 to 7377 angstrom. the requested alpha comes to 0.03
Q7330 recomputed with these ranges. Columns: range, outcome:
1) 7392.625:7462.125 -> 8.65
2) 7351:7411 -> 7.49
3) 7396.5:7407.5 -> 10.1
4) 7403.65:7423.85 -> 8.98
